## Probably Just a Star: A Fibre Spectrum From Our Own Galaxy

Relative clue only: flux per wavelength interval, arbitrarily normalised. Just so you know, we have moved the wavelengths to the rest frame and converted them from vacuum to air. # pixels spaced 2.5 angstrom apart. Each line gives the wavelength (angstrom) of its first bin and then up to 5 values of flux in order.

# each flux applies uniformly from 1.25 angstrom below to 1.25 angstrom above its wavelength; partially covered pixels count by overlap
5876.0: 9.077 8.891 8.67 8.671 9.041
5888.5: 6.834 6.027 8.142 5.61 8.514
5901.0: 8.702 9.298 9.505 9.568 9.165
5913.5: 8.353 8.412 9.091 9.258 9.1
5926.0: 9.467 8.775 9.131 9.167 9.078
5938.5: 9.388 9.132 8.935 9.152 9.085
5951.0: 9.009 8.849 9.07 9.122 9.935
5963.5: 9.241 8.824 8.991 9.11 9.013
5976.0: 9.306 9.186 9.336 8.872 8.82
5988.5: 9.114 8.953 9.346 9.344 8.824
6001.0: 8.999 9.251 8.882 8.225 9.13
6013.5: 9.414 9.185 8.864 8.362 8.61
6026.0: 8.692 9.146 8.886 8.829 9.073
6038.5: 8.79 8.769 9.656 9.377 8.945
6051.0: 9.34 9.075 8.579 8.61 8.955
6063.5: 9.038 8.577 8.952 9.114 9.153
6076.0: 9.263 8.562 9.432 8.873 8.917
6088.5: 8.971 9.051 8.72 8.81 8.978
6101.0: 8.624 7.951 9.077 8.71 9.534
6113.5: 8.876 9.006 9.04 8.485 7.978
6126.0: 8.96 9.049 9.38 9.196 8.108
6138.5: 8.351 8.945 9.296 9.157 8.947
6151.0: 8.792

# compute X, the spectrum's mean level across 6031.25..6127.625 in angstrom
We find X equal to 8.91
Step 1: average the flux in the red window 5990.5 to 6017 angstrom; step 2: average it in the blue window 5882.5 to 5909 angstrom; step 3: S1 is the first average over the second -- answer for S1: 1.1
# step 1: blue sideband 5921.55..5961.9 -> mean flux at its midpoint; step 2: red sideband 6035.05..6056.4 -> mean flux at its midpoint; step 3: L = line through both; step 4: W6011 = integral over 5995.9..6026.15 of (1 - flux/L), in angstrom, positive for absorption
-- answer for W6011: 0.7 angstrom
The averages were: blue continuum 9.14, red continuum 9.09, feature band 8.9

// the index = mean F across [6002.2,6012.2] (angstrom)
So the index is 8.87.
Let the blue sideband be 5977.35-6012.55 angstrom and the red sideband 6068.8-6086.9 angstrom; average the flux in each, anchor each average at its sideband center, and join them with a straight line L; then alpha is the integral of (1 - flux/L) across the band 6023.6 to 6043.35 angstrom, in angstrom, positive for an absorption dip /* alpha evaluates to 0.3 angstrom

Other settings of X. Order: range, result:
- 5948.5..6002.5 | 9.11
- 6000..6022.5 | 8.92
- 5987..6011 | 9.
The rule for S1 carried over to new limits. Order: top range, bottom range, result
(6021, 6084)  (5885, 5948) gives 1.03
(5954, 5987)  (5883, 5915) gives 1.11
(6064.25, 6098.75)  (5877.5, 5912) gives 1.08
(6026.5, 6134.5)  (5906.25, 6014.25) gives 0.98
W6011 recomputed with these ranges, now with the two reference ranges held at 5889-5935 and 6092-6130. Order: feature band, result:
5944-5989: -2.4 angstrom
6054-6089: -0.7 angstrom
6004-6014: -0.2 angstrom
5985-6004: -0.9 angstrom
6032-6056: -0.9 angstrom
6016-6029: -0.1 angstrom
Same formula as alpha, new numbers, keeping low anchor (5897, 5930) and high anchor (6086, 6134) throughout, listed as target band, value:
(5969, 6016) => -0.7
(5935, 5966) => -0.6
